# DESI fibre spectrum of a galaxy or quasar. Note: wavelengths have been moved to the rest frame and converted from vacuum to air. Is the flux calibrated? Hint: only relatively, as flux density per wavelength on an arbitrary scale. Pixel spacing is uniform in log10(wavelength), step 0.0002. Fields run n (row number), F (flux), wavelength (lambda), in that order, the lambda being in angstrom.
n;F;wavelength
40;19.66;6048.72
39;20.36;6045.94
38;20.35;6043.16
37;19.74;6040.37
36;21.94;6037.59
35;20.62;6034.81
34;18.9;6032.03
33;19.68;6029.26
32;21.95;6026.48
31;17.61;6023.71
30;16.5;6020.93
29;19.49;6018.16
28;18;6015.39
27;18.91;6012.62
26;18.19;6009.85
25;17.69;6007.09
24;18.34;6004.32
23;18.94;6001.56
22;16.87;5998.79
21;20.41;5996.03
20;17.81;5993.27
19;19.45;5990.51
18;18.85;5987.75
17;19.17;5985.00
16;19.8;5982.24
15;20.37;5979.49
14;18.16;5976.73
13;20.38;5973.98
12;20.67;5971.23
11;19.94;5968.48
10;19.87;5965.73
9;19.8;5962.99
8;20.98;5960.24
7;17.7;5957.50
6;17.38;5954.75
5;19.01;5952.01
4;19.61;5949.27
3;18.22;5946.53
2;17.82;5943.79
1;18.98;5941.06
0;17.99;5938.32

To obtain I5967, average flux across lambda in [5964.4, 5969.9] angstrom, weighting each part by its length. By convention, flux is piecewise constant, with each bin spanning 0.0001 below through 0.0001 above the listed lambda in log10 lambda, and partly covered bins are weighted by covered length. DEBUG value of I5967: 19.9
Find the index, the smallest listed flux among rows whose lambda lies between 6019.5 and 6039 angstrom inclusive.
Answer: 16.5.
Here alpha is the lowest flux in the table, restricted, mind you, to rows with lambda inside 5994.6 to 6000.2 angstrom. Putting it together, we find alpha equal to 16.87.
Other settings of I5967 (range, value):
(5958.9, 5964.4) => 20.4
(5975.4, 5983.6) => 19.4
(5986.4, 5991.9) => 19.1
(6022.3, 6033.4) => 19.5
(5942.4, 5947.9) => 18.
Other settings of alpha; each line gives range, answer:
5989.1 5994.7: 17.81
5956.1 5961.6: 17.7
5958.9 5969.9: 19.8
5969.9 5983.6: 18.16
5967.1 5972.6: 19.94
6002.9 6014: 17.69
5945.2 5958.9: 17.38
